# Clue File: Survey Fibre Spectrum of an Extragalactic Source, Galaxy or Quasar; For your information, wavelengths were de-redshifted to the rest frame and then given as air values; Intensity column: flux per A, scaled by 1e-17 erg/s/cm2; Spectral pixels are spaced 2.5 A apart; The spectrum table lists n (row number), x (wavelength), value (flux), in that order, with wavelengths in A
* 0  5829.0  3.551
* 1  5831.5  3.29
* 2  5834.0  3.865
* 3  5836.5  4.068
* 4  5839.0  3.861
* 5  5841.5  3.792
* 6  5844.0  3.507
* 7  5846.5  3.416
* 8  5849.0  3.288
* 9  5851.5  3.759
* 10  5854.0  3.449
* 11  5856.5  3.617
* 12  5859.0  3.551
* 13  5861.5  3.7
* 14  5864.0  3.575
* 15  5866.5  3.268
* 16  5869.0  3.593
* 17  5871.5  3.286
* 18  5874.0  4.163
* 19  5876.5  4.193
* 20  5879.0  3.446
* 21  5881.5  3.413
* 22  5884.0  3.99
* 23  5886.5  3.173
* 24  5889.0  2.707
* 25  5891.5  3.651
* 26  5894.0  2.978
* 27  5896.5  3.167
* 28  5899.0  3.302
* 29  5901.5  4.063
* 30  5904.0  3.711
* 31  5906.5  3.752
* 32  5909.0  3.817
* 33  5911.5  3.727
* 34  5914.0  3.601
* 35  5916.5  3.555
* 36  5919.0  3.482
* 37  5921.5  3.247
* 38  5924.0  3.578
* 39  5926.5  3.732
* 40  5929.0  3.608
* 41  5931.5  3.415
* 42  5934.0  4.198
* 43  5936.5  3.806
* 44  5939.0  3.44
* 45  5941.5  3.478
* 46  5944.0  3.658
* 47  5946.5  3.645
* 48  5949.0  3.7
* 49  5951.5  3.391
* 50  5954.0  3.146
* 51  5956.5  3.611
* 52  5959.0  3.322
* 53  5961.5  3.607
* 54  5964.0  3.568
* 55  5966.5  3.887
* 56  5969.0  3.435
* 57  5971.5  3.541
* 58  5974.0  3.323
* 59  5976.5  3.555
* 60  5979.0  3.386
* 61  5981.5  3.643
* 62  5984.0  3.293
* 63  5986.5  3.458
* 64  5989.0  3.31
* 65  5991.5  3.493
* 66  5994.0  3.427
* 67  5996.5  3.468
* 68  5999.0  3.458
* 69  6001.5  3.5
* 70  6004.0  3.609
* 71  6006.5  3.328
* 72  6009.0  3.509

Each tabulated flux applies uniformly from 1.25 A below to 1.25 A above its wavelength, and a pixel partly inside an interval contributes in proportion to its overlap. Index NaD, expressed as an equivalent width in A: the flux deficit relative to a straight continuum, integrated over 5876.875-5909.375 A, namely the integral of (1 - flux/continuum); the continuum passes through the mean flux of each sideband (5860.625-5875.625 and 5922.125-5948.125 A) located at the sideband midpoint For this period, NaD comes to 1.2 A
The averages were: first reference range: 3.61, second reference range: 3.65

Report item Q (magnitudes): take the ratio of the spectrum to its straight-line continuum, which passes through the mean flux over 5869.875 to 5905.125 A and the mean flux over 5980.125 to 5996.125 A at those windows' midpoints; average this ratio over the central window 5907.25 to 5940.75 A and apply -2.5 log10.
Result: -0.04 mag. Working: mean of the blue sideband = 3.52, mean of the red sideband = 3.44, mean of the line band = 3.63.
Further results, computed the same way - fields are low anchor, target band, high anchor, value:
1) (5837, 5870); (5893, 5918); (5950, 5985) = -0.01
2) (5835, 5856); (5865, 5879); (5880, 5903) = -0.05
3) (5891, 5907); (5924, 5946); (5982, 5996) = -0.06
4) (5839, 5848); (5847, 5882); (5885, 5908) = -0.02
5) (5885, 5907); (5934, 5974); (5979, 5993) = -0.05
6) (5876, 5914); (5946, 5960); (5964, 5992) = 0.01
